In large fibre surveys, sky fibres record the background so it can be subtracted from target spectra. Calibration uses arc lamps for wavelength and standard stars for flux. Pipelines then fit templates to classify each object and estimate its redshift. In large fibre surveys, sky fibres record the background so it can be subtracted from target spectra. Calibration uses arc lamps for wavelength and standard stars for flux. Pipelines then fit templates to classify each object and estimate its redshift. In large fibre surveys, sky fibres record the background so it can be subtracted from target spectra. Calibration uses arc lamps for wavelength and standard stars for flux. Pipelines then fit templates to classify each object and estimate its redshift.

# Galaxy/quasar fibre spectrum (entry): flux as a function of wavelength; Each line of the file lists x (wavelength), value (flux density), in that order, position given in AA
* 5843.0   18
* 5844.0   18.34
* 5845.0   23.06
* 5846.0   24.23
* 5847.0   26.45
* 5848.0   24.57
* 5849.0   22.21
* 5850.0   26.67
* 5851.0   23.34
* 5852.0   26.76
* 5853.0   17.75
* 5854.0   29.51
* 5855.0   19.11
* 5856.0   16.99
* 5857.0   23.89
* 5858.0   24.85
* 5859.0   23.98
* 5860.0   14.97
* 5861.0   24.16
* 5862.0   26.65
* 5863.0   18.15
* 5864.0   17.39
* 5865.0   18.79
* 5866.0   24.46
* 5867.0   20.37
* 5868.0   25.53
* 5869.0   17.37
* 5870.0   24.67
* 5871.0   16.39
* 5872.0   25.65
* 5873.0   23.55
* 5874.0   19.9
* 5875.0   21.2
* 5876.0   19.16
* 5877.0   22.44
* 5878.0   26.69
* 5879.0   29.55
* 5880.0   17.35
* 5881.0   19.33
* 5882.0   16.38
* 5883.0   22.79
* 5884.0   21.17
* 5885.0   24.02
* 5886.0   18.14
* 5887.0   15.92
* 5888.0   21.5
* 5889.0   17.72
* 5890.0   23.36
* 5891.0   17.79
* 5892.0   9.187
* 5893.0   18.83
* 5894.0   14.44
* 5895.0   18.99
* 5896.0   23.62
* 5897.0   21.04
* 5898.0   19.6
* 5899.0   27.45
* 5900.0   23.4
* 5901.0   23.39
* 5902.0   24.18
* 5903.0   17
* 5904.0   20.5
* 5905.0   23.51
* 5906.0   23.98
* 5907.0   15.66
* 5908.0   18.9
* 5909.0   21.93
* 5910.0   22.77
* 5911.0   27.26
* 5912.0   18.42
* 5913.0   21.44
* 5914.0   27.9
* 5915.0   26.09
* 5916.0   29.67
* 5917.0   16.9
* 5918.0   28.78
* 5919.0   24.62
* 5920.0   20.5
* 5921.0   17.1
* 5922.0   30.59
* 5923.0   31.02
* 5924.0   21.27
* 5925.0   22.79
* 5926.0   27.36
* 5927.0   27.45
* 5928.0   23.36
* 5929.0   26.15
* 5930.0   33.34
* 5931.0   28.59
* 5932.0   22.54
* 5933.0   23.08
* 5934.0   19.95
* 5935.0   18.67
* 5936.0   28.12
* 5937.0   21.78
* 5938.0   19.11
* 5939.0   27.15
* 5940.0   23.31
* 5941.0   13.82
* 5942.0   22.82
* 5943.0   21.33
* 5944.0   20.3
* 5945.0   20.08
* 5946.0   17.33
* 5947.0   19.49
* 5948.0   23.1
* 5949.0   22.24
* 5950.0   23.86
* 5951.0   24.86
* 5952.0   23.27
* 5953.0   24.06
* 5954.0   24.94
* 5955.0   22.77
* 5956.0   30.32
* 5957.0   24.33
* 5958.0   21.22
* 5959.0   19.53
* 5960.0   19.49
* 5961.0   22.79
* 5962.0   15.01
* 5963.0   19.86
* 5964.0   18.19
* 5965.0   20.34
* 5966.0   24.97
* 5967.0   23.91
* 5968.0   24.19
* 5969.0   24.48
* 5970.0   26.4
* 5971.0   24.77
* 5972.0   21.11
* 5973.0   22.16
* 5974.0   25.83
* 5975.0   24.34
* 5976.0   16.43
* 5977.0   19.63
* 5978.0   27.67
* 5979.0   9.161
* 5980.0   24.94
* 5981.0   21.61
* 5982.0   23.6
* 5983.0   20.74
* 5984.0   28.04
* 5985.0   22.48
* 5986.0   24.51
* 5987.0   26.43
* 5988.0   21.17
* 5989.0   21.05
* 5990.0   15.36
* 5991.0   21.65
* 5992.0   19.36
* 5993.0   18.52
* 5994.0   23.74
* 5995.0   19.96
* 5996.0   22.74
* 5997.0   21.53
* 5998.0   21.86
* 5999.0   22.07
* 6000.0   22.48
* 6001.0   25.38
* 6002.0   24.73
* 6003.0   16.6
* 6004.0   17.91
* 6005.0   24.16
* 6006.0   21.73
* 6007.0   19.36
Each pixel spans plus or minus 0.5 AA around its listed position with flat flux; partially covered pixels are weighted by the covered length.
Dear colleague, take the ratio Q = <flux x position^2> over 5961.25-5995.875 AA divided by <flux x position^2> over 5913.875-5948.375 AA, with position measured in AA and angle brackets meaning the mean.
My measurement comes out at 0.9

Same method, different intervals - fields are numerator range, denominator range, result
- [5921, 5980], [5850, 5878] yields 1.07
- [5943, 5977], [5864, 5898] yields 1.12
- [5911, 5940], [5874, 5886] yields 1.15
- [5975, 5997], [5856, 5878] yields 1.03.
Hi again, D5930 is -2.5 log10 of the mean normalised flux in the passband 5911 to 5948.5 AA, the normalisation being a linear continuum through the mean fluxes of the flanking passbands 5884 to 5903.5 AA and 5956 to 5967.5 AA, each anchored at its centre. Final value -0.14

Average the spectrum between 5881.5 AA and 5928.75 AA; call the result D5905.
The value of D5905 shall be 21.9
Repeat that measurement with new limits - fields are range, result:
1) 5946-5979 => 22.4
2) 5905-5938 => 23.9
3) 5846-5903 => 21.5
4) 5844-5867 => 22.5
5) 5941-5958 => 22.5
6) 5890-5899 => 18.8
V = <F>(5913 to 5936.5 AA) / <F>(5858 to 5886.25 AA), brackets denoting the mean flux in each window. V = 1.16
